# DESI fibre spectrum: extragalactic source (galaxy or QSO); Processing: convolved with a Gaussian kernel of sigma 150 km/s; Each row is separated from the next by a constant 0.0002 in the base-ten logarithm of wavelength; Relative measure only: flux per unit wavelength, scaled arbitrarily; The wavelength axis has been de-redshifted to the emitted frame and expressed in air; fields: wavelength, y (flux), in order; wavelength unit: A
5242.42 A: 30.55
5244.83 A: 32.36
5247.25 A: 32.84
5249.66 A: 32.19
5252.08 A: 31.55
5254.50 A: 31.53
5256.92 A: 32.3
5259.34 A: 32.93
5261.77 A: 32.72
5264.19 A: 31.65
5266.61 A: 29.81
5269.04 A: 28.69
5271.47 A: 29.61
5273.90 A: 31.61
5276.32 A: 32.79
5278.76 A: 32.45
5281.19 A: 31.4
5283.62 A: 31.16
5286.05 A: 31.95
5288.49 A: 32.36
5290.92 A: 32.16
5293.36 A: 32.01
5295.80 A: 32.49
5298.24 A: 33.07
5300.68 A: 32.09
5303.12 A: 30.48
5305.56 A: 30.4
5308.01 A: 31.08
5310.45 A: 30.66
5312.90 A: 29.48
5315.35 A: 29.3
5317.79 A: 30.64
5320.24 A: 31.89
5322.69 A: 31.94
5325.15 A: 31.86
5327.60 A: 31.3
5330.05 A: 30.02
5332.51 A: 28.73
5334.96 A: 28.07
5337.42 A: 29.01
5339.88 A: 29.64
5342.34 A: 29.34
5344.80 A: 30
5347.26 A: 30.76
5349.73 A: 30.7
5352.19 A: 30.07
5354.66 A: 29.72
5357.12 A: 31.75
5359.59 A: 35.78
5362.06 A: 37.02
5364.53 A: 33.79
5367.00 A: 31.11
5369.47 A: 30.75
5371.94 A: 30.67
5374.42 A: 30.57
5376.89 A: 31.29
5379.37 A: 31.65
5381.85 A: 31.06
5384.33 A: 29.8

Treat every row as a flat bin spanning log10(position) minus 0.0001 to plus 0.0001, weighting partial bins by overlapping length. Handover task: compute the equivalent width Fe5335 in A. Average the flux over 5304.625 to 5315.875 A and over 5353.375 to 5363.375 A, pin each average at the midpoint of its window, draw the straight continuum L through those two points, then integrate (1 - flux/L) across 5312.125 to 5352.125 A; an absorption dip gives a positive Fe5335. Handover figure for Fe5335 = 1.93 A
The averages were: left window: 30.2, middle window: 30.2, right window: 33.5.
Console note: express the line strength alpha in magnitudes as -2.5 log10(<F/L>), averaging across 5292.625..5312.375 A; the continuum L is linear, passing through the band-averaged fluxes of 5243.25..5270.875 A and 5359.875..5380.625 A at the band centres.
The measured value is 0.02 mag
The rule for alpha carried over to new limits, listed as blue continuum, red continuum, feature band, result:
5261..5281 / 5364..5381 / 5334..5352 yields 0.056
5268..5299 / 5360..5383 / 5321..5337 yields 0.056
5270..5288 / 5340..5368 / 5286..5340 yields 0.026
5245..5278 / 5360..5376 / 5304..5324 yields 0.047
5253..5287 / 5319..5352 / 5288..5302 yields -0.046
